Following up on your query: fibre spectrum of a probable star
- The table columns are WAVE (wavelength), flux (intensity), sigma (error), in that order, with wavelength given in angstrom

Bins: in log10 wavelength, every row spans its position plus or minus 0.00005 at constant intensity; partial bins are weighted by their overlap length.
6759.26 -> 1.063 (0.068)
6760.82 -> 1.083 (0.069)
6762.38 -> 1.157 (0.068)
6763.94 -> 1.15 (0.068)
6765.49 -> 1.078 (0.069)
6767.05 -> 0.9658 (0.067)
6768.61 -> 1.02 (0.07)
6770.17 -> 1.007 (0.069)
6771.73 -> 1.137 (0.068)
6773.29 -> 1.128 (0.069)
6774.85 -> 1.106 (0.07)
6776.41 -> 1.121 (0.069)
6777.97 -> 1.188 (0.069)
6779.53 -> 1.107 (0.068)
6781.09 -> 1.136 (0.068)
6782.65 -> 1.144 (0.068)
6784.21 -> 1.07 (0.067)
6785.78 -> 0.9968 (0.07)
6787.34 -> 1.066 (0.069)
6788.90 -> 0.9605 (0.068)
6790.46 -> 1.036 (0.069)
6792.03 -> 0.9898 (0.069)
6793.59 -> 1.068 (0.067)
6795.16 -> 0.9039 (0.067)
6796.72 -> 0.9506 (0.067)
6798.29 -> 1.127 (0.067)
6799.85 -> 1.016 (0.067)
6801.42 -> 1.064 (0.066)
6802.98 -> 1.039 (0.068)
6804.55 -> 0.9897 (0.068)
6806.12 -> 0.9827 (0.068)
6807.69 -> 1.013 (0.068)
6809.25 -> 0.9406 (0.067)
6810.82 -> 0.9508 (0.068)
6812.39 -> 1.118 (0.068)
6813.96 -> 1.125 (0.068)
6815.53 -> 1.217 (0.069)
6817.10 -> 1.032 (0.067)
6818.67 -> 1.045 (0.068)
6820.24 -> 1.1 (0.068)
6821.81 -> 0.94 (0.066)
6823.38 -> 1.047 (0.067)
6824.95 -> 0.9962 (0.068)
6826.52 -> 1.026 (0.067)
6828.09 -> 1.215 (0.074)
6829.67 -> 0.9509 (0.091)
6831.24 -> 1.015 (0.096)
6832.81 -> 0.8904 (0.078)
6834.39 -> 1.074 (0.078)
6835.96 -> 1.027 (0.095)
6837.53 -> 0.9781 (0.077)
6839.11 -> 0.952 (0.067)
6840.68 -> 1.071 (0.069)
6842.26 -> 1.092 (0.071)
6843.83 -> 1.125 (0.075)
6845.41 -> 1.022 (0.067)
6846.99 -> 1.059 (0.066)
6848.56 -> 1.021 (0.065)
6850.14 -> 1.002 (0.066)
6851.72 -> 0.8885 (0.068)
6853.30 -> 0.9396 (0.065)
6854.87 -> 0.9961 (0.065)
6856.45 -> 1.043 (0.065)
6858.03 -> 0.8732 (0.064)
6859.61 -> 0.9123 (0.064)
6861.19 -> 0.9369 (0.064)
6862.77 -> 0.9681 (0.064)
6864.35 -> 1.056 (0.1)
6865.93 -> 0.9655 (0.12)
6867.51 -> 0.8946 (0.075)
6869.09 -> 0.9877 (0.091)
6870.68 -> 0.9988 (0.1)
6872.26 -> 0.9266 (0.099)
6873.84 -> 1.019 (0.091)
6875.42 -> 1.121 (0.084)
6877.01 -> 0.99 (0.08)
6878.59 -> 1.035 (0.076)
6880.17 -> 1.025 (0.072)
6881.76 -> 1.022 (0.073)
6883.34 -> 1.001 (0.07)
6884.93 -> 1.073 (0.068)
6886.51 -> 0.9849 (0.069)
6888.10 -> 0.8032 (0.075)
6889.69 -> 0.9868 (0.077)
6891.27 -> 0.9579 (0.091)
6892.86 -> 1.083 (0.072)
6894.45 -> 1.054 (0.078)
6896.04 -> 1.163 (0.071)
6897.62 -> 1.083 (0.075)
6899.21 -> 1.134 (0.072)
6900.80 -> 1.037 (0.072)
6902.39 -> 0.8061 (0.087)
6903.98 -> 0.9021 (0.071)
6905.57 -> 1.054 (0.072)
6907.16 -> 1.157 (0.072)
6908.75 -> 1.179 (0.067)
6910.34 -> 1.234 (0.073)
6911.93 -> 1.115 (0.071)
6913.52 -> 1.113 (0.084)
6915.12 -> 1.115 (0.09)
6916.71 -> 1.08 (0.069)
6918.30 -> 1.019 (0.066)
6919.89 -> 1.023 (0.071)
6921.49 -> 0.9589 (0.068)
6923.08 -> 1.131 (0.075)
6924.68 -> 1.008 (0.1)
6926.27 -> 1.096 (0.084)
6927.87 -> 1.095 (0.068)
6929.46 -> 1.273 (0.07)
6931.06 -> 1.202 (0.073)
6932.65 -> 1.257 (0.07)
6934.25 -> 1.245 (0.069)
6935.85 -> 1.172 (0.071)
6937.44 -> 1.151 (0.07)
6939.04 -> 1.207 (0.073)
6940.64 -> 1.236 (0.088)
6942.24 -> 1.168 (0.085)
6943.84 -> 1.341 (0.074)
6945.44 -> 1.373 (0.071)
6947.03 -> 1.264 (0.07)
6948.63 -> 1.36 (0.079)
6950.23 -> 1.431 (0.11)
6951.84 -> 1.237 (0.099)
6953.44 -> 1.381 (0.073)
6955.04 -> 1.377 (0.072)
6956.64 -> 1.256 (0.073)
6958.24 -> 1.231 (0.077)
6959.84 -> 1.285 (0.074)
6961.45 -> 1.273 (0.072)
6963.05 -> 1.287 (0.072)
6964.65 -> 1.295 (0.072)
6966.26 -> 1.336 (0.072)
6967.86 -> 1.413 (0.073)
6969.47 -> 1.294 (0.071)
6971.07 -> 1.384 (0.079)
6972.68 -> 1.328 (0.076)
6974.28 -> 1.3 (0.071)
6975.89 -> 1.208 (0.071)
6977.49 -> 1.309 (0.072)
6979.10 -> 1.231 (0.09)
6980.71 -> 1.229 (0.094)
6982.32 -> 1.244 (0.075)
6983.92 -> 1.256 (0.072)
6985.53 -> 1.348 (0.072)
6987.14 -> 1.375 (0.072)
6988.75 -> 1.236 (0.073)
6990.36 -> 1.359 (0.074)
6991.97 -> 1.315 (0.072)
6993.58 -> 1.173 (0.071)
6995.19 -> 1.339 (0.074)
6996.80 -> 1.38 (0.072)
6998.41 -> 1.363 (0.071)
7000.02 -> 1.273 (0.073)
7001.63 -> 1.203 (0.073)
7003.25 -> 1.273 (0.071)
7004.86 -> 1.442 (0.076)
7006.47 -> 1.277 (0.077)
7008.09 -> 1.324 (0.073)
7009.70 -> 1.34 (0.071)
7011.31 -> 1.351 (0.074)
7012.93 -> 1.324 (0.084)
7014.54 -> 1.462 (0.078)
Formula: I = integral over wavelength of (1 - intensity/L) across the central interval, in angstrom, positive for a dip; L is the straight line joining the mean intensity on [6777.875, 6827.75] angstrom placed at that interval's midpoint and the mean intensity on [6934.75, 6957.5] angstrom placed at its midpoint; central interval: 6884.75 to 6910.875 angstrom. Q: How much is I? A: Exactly 3.6 angstrom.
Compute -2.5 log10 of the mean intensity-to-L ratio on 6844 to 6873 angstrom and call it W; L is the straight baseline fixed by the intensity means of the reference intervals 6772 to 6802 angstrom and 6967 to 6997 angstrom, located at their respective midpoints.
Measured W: 0.18 mag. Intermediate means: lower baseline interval 1.06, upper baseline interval 1.3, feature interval 0.975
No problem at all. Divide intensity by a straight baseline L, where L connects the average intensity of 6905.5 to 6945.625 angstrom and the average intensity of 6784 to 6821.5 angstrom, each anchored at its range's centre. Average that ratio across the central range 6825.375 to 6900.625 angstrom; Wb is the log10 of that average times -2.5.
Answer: 0.084 mag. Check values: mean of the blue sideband 1.03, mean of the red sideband 1.15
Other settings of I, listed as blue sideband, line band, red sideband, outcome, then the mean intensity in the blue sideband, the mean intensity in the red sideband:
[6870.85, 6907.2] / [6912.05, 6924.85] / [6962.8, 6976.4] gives 0.7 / 1.02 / 1.32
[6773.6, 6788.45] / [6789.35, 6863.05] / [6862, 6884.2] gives 2.5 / 1.1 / 1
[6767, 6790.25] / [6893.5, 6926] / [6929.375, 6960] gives 4.3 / 1.08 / 1.27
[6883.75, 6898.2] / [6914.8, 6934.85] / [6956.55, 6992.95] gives 0.3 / 1.02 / 1.3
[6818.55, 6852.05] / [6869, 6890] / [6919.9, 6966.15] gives 2.1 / 1.03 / 1.23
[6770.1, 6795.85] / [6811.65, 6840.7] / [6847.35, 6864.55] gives -0.9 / 1.07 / 0.966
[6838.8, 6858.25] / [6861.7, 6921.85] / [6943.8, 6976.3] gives 5.3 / 1.01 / 1.32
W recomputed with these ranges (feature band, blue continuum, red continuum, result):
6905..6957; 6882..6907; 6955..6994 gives -0.046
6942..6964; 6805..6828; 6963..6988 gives -0.036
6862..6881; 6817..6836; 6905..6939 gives 0.081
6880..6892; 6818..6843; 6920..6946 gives 0.133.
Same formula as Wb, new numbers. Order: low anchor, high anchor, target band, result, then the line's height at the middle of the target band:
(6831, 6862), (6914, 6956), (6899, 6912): 0.068 mag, 1.13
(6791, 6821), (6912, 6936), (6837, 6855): 0.052 mag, 1.06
